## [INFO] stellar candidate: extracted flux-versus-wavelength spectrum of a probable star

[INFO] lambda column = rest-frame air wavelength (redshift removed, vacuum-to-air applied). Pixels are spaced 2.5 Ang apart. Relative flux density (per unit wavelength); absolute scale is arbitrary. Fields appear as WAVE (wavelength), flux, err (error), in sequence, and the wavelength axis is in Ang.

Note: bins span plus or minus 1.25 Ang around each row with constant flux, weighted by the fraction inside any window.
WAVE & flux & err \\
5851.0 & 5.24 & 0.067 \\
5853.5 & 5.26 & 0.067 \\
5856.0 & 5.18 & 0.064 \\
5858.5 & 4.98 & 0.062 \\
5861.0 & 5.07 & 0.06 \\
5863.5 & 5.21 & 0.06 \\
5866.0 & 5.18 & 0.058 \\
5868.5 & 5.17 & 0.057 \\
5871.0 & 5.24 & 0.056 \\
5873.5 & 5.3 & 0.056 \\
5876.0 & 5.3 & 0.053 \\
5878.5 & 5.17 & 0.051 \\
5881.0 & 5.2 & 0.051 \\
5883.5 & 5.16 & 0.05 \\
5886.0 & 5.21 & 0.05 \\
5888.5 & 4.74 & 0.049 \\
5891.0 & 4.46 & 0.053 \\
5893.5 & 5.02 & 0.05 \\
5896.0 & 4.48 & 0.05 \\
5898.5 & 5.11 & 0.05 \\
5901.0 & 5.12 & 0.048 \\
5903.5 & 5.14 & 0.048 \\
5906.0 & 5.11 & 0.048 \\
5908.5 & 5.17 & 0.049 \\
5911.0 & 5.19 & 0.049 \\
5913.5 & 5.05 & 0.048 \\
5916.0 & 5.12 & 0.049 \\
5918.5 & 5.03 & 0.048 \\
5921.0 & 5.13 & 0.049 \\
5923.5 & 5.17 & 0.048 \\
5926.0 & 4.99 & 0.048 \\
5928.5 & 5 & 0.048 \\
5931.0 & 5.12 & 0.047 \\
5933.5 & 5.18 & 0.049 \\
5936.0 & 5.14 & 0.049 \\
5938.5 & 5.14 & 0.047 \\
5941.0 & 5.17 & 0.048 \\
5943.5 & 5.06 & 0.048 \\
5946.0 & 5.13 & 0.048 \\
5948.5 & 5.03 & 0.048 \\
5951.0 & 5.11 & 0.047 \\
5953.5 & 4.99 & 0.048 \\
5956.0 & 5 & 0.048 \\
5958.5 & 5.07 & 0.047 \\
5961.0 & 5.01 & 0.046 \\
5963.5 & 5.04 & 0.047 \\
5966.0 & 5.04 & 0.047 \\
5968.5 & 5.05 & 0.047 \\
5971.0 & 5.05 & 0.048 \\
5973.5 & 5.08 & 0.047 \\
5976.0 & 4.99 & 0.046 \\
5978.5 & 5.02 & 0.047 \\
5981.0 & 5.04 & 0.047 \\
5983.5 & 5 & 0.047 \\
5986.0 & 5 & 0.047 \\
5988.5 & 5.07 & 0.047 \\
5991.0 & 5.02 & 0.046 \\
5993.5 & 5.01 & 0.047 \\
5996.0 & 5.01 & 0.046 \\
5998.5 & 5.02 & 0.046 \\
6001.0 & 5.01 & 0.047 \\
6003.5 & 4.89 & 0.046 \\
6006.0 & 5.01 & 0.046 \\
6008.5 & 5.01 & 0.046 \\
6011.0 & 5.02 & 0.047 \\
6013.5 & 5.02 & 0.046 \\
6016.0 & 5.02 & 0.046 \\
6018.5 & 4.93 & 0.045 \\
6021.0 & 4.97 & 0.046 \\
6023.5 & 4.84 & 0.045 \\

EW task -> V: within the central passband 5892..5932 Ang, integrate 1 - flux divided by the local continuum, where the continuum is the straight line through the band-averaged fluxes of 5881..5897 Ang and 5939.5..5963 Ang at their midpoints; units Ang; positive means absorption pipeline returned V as -0.9 Ang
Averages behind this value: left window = 4.88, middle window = 5.06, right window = 5.06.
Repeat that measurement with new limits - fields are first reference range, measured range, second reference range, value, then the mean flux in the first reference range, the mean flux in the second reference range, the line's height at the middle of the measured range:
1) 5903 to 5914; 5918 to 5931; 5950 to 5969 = 0.1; 5.14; 5.04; 5.11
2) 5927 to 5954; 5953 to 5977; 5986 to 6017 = 0.1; 5.1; 5.01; 5.06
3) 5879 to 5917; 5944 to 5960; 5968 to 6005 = -0.1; 5.02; 5.02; 5.02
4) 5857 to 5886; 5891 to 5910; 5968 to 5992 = 0.6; 5.18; 5.03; 5.14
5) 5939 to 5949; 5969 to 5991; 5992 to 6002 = 0.0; 5.11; 5.01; 5.04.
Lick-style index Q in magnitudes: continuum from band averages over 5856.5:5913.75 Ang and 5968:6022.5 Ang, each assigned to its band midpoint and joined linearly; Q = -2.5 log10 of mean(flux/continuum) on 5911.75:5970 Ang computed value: -0.007 mag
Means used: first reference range 5.08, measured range 5.08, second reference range 5.01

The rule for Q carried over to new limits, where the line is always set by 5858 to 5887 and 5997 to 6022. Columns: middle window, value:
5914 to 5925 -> 0.00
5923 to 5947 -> 0.00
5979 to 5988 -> 0.00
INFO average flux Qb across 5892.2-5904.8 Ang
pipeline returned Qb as 4.97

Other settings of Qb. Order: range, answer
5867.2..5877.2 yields 5.25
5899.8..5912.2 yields 5.15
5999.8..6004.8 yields 4.95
